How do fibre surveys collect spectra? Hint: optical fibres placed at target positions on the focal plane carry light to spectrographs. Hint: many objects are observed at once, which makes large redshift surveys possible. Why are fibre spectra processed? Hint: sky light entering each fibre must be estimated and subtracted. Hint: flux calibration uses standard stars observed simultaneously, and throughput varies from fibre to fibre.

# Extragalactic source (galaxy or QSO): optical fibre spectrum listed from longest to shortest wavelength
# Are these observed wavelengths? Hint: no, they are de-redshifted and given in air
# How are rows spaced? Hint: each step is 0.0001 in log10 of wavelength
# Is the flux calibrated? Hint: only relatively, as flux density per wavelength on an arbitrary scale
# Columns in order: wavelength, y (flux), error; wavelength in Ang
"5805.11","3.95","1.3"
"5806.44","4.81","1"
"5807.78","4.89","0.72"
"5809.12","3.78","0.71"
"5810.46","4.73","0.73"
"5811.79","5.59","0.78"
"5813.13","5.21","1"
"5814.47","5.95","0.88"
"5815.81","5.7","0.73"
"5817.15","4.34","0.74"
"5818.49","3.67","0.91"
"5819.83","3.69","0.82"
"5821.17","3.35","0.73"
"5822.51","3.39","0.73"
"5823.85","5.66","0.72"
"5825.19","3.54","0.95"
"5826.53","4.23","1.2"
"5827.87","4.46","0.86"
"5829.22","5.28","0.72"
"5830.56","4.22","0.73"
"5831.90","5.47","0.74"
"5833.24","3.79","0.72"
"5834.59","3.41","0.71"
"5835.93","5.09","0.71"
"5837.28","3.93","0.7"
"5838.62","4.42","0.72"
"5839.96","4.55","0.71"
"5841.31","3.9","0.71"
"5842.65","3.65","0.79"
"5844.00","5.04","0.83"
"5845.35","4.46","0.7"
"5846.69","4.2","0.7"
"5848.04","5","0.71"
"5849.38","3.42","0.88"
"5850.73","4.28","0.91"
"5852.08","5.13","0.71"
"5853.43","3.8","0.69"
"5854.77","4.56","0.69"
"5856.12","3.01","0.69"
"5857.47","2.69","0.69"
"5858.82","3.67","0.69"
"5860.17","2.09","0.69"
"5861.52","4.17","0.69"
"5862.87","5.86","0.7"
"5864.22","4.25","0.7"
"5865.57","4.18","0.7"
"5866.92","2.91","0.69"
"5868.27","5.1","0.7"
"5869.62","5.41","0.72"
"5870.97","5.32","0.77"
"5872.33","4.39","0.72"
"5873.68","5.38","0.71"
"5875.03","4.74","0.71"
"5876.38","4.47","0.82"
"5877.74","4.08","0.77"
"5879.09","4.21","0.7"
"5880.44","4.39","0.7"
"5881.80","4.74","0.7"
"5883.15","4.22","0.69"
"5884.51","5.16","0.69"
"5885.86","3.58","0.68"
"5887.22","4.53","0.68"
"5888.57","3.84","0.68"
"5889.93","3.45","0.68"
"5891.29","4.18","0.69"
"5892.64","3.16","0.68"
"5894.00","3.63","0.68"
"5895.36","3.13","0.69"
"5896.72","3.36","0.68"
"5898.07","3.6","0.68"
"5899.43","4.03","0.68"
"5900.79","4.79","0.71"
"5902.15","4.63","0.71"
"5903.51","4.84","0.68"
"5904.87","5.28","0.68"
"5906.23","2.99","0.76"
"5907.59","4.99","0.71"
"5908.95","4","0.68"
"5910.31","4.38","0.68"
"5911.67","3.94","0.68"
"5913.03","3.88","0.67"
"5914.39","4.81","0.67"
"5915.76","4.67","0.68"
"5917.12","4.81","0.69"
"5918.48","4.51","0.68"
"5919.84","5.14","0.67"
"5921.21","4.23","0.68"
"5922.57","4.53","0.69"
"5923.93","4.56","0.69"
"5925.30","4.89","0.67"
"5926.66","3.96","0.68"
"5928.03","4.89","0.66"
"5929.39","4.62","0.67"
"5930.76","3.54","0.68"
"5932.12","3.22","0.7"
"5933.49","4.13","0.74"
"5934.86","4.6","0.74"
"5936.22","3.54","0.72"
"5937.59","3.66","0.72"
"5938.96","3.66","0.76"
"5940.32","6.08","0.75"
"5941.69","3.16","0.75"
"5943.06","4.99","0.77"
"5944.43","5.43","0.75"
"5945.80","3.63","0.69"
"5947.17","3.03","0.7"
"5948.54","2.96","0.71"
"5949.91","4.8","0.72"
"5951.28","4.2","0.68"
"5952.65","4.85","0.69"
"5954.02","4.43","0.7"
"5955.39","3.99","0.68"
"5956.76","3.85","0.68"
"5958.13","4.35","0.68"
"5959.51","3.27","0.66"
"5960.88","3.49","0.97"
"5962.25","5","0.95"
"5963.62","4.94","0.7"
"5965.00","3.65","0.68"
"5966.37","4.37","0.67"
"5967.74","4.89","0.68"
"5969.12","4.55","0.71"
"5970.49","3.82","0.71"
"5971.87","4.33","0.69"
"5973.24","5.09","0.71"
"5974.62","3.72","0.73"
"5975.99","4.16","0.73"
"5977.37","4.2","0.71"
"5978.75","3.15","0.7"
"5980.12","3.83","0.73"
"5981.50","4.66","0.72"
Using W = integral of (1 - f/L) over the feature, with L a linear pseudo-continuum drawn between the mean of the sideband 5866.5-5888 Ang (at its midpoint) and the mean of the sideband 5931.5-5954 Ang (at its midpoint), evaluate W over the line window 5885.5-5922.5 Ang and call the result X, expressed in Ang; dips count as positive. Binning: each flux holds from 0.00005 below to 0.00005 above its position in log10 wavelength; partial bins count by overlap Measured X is 1.7 Ang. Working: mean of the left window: 4.56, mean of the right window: 4.13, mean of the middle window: 4.17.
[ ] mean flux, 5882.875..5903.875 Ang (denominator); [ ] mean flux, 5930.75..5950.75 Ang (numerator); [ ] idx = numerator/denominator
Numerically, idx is 1.0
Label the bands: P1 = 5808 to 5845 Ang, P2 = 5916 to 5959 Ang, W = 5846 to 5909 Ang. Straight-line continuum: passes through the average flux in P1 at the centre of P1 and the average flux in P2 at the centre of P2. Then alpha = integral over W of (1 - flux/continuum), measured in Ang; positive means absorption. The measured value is 2.5 Ang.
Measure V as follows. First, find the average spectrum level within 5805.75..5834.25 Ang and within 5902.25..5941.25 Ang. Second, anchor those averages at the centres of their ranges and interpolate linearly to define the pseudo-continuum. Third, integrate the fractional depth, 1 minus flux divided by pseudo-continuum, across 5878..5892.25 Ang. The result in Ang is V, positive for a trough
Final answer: 0.7 Ang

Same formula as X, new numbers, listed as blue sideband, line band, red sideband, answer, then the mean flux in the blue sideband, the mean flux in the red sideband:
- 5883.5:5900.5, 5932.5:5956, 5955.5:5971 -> -0.4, 3.83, 4.2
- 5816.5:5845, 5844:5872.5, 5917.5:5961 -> 0.2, 4.24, 4.21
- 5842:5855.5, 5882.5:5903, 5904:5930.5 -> 2.2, 4.35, 4.47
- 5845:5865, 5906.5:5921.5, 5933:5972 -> -1.2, 4.03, 4.19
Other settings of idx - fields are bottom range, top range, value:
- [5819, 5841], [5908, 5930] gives 1.05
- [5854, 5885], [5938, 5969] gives 0.98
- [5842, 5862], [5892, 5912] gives 1.03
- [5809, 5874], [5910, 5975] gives 0.98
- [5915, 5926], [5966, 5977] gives 0.93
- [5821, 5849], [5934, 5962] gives 0.95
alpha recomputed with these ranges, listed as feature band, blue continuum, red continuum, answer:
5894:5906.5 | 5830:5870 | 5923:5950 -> 0.2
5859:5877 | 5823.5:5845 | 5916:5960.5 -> -0.5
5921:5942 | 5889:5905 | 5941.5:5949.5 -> -1.5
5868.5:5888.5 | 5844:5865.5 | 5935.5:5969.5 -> -2.4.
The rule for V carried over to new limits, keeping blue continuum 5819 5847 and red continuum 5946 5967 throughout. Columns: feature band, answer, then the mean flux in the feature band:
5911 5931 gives -1.74 Ang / 4.49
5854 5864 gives 1.14 Ang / 3.75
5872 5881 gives -0.71 Ang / 4.53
